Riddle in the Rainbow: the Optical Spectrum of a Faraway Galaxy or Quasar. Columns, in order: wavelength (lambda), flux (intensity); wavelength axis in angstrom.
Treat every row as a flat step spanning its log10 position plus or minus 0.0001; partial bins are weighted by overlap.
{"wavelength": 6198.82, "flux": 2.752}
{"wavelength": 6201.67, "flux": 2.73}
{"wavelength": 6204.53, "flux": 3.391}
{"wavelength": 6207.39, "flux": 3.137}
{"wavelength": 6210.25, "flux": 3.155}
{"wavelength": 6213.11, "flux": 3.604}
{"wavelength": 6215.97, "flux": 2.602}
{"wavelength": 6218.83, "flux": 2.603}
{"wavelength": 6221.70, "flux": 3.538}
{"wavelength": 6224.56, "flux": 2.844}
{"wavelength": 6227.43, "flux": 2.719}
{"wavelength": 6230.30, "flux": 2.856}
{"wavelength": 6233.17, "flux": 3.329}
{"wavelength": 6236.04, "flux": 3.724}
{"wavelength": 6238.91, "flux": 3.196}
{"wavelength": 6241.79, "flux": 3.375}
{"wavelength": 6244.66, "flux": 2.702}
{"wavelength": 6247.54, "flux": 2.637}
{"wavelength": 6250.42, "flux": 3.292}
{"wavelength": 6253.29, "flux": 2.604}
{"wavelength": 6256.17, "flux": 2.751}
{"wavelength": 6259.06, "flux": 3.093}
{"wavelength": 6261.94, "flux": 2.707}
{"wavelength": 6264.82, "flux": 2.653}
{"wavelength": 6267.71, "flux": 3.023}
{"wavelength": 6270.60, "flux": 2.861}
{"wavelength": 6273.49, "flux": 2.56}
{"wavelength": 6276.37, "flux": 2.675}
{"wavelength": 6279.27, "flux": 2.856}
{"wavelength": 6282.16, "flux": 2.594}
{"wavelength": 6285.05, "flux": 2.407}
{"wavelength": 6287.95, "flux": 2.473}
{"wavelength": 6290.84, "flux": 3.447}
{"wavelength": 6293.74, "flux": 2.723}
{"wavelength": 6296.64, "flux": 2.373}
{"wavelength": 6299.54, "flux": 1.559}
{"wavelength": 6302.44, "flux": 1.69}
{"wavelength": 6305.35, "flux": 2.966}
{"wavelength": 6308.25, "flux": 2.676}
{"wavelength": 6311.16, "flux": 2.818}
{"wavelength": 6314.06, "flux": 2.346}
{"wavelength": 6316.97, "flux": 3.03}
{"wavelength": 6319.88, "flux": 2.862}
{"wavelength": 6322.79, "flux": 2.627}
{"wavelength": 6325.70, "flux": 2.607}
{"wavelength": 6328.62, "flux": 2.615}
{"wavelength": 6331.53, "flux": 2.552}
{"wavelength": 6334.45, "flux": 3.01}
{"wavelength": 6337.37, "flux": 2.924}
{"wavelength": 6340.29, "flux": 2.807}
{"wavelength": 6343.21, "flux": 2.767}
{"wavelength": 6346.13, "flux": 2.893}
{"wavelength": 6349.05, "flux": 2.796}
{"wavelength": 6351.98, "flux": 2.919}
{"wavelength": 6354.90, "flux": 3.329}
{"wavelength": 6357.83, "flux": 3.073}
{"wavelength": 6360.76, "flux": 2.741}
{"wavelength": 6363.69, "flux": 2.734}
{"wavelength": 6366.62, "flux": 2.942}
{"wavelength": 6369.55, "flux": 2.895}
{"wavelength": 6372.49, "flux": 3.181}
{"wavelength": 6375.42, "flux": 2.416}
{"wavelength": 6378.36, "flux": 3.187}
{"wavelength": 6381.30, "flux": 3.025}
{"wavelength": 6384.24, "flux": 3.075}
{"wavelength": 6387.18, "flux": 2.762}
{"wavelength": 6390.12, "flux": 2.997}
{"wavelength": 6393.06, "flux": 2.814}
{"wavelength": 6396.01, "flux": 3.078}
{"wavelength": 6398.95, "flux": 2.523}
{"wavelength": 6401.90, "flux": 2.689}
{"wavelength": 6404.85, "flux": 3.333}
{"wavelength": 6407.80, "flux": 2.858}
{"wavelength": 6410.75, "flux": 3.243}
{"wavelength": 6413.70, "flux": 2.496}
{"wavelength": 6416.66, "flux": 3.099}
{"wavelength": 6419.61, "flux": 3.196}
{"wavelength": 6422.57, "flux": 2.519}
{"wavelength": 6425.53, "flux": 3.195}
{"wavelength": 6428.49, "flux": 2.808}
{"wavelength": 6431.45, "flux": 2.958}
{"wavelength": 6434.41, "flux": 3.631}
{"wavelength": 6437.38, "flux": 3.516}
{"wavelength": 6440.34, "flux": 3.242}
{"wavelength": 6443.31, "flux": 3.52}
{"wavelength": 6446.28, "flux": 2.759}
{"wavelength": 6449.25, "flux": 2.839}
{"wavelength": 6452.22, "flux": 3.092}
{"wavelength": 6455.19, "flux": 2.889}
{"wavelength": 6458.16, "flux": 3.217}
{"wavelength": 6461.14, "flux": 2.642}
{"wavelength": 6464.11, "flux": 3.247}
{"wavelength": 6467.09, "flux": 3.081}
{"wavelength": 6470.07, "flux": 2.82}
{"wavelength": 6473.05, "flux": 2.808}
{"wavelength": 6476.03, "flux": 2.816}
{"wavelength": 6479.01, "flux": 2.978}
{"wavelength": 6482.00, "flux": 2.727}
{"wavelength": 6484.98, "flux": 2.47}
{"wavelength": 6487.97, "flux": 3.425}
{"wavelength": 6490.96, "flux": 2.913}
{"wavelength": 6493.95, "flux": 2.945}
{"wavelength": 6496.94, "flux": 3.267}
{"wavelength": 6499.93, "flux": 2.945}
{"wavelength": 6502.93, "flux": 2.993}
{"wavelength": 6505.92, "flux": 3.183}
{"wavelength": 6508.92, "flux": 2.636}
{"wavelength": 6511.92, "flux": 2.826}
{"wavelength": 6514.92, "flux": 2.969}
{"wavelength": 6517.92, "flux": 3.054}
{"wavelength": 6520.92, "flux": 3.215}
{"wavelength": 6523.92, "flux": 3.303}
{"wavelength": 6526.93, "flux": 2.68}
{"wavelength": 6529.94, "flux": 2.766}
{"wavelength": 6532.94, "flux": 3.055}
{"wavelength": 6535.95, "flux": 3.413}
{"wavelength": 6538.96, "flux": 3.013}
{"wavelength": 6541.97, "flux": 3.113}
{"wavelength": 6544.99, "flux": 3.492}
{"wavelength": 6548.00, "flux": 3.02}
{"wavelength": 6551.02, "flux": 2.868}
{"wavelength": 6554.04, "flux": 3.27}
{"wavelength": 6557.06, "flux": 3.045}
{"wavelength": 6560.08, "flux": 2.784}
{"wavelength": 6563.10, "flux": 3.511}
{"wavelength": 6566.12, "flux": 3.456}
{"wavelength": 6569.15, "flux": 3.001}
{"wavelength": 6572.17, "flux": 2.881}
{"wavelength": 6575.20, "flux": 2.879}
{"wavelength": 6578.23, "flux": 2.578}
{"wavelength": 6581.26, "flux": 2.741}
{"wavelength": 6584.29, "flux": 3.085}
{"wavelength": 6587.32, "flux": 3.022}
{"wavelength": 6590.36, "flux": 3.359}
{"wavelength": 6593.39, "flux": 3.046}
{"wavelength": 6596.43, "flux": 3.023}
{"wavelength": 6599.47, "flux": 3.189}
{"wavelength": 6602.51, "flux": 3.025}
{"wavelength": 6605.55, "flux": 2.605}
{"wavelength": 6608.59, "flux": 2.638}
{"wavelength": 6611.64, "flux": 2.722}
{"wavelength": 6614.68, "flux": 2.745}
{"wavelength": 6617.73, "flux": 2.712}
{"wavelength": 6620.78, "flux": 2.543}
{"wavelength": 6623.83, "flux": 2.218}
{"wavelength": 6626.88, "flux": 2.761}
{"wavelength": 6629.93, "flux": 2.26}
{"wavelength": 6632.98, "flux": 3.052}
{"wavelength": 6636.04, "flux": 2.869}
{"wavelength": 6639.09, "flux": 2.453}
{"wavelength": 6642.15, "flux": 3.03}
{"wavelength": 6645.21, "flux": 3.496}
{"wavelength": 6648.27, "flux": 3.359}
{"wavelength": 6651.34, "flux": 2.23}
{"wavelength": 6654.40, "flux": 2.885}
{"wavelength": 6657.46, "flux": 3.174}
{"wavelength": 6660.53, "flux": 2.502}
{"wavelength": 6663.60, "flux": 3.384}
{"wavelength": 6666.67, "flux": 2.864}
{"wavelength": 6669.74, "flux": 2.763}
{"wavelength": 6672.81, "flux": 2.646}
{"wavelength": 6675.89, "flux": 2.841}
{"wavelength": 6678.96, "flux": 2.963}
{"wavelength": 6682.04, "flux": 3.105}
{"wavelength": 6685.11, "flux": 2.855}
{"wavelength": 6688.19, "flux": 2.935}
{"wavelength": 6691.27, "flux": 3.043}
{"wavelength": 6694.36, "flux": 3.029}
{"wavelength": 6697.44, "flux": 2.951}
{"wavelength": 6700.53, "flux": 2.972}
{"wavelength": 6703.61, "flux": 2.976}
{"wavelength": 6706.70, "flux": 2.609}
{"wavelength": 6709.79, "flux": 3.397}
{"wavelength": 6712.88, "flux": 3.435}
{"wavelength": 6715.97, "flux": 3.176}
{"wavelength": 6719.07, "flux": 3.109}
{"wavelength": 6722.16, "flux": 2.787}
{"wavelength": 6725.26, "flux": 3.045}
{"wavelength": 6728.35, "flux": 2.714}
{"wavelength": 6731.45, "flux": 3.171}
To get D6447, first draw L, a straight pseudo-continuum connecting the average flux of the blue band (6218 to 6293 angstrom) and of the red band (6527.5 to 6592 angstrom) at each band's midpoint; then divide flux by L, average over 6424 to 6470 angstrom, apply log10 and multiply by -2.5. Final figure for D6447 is -0.035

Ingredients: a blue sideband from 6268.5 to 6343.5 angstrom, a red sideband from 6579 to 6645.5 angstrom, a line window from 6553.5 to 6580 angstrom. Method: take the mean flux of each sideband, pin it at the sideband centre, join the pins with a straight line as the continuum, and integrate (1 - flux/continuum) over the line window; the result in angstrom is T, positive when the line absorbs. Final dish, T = -2.2 angstrom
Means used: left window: 2.65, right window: 2.83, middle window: 3.03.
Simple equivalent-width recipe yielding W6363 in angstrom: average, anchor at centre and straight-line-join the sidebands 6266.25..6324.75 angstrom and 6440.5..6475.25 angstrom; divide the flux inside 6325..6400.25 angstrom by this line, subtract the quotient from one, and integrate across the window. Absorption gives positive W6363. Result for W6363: -2.6 angstrom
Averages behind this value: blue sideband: 2.63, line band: 2.88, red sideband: 3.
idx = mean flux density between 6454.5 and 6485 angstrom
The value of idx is 2.9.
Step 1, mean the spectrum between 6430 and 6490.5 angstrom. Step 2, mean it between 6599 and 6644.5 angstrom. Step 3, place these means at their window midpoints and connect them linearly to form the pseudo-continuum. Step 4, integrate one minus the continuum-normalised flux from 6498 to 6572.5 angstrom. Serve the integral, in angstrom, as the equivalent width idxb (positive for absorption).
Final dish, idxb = -4.6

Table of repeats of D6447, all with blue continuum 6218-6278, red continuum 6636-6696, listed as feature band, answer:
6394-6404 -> 0.05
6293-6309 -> 0.27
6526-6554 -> -0.05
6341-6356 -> 0.00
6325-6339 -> 0.07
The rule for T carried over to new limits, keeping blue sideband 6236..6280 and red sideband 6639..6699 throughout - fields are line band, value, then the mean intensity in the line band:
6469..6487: 0.80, 2.79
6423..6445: -2.38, 3.23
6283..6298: 1.11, 2.68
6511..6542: -1.23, 3.04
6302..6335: 2.63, 2.67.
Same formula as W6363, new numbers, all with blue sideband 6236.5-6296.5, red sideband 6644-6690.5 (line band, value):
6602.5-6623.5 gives 1.84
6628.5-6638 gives 0.66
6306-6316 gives 0.65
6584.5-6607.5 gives -0.94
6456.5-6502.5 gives -1.08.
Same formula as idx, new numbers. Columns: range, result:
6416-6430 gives 2.96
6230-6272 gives 2.99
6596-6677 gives 2.81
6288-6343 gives 2.64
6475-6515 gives 2.94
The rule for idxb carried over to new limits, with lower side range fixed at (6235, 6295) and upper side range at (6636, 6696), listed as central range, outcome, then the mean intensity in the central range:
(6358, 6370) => 0.1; 2.85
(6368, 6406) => -0.4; 2.92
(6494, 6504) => -0.5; 3.05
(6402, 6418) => -0.5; 2.98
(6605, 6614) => 0.8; 2.67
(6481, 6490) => 0.0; 2.88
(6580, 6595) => -0.7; 3.06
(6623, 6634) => 1.3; 2.57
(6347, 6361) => -0.5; 2.99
